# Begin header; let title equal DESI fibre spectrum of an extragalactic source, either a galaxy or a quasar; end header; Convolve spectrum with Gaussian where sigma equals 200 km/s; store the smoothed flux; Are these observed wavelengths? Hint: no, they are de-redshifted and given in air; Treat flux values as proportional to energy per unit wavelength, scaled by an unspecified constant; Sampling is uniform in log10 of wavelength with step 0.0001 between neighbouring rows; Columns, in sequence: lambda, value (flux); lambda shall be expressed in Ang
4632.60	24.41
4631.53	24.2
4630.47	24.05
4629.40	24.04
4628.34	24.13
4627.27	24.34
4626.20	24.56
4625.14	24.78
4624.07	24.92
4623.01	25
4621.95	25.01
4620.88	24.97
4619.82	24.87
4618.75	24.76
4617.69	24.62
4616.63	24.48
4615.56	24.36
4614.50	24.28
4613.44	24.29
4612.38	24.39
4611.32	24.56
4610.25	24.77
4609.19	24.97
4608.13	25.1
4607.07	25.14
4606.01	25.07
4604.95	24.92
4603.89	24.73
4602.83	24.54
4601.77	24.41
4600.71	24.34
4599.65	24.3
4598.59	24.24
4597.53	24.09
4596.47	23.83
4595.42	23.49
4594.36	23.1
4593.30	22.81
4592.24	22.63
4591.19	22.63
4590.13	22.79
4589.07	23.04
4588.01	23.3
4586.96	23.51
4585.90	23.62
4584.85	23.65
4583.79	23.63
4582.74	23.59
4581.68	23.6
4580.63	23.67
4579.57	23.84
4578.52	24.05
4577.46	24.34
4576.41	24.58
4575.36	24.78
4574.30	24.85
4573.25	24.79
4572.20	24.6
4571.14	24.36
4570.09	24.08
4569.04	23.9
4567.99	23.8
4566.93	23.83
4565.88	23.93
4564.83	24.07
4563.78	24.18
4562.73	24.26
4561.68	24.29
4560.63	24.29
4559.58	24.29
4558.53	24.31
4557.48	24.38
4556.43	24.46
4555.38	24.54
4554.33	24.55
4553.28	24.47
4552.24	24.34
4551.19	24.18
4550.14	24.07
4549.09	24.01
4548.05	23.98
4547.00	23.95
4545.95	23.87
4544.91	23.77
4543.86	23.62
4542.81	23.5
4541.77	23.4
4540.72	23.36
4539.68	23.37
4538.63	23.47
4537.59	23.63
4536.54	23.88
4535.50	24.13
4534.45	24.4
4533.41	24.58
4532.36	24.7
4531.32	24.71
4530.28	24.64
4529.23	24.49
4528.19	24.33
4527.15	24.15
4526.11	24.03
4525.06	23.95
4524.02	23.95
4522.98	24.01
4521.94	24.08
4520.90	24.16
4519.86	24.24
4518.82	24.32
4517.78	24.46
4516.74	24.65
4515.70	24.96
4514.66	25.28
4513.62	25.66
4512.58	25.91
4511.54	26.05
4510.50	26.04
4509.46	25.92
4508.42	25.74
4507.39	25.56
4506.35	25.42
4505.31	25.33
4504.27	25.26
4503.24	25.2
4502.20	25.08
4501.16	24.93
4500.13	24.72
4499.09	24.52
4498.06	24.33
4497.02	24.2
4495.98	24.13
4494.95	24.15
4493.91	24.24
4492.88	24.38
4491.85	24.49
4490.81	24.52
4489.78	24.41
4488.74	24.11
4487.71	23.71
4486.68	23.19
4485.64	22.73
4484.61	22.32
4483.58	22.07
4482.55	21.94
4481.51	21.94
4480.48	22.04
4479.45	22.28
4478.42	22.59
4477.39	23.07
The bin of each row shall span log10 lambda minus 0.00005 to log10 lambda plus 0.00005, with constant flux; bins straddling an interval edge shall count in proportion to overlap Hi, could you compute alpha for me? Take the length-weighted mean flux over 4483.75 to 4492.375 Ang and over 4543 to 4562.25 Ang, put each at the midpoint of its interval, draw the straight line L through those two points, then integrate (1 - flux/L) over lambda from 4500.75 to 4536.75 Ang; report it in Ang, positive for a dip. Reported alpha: -1.4 Ang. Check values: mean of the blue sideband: 23.6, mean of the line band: 24.8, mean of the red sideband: 24.2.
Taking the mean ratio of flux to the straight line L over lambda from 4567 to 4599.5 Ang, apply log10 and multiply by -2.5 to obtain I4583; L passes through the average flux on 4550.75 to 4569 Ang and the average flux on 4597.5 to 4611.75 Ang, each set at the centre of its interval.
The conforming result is 0.03 mag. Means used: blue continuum 24.2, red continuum 24.7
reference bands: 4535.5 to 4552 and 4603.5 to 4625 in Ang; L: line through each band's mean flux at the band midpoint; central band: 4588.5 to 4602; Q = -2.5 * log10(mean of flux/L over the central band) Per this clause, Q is 0.046 mag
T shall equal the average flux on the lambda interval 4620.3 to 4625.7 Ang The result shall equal 25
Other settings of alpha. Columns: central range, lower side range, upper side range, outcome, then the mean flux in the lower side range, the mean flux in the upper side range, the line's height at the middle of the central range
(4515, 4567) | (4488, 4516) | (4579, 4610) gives 0.8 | 25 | 23.9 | 24.5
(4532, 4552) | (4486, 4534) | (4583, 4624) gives 0.5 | 24.7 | 24.2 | 24.5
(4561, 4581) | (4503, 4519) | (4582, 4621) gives 0.2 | 25.4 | 24.1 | 24.5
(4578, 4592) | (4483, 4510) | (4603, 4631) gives 0.7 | 24.4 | 24.7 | 24.6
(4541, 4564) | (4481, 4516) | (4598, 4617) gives 0.4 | 24.5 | 24.6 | 24.5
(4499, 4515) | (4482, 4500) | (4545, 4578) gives -1.1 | 23.7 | 24.3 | 23.9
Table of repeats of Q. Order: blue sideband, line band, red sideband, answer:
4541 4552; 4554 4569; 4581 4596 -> -0.026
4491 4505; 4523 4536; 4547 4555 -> 0.003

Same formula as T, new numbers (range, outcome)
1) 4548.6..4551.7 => 24.1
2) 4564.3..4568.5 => 23.9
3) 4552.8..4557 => 24.5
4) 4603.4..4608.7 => 25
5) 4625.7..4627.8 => 24.4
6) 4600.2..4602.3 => 24.4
